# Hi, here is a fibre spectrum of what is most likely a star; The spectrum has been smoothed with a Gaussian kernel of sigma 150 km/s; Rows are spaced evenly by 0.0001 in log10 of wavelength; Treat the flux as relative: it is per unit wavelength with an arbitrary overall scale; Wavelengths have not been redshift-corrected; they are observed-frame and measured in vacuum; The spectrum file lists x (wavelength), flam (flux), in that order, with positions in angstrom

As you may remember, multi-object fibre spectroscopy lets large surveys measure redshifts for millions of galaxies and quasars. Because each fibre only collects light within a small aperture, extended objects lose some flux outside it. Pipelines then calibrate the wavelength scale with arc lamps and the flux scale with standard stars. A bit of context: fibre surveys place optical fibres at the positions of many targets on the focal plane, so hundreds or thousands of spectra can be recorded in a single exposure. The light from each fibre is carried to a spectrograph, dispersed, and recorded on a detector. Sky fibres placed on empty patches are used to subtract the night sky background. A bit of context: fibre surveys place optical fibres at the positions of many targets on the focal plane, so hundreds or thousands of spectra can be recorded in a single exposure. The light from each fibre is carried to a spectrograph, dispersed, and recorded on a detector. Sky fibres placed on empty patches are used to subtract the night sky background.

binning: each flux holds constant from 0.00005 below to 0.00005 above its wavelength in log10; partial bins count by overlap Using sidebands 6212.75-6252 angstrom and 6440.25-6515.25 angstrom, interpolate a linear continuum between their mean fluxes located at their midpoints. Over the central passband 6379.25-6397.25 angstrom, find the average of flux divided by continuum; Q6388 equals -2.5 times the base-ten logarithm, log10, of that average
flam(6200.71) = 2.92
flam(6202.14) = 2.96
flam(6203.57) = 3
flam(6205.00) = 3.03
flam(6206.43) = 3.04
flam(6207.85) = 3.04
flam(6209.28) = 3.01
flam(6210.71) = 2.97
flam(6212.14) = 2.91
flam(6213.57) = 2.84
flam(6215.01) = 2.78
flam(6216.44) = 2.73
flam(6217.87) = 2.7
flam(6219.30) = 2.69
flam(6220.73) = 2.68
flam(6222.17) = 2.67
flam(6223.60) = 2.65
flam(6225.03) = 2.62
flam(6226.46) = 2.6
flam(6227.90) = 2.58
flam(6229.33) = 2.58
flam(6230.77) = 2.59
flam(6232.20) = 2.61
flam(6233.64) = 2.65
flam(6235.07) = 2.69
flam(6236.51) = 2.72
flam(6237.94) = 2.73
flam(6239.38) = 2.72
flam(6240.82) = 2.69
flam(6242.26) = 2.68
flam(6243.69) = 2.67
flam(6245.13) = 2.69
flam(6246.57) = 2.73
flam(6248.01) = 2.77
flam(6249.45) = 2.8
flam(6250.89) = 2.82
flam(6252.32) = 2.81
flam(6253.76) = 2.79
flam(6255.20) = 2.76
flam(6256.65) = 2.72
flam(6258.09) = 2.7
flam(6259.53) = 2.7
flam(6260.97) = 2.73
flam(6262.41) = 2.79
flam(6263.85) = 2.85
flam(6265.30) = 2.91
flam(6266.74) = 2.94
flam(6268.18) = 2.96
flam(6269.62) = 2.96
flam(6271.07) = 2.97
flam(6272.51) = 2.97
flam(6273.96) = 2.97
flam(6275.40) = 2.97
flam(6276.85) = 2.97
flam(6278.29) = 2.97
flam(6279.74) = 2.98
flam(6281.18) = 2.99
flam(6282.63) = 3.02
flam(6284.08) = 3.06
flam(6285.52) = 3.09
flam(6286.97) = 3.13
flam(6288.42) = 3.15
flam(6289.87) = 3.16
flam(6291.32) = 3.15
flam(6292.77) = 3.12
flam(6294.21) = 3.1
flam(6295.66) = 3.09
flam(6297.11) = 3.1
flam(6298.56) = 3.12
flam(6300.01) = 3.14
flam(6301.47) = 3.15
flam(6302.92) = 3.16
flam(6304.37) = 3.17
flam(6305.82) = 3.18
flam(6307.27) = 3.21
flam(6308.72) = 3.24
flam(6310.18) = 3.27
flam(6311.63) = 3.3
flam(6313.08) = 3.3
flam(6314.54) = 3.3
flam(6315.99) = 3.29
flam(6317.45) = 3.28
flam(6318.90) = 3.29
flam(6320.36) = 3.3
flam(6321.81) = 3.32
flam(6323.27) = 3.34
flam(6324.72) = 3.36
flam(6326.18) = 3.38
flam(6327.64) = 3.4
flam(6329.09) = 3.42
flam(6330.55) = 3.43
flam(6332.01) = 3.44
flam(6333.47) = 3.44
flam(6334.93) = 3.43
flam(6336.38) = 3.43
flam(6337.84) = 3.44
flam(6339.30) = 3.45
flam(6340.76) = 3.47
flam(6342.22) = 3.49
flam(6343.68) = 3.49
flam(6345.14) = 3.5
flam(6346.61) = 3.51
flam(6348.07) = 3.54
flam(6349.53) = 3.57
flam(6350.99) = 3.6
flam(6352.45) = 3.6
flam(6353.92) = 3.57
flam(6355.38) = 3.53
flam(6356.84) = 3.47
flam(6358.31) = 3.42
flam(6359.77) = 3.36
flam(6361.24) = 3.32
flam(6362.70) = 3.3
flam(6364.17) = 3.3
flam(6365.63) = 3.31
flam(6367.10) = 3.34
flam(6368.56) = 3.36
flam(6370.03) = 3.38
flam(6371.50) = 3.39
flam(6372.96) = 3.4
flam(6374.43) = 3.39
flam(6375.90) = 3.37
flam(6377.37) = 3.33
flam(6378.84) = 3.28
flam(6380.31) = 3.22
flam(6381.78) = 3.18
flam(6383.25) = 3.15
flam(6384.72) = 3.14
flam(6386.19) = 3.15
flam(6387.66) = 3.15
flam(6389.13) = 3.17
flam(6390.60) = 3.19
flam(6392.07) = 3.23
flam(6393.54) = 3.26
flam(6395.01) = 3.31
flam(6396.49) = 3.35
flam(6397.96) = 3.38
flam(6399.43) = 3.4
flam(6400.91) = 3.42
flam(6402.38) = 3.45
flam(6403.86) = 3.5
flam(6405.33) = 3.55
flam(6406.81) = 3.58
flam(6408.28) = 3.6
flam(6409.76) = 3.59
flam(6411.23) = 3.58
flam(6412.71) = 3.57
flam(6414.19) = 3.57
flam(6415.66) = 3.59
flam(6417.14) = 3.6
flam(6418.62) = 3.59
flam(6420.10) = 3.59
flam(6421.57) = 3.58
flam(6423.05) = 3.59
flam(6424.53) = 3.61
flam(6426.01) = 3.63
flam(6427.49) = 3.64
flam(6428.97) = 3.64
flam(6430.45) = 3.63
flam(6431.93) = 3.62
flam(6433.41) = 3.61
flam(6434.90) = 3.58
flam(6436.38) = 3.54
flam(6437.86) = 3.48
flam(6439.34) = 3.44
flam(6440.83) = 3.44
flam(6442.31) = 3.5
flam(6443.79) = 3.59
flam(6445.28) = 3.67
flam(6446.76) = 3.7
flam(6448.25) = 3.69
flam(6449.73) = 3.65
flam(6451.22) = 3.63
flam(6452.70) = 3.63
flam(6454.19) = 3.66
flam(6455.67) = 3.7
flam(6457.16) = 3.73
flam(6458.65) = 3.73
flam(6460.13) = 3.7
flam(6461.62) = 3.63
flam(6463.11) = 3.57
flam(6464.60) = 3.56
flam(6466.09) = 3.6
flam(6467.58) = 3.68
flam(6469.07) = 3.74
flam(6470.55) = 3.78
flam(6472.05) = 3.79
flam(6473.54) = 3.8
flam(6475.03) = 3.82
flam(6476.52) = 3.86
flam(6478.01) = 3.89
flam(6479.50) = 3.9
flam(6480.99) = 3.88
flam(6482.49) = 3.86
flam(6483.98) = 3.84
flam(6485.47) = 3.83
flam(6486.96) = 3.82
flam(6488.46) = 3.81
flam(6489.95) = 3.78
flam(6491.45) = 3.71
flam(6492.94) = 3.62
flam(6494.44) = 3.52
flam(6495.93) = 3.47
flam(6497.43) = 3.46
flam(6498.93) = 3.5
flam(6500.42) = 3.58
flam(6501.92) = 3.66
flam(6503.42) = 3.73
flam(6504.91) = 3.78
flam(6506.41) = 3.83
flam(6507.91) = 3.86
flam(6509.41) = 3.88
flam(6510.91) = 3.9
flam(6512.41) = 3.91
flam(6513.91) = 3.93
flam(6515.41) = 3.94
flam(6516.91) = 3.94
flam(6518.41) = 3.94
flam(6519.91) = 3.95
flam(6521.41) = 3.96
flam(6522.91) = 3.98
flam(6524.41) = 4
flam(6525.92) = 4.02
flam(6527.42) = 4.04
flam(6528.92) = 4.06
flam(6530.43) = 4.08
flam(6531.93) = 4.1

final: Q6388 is 0.04 mag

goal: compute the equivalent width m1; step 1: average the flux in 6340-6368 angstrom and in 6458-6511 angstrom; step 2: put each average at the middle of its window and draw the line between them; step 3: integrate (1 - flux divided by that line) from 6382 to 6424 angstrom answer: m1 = 1.6 angstrom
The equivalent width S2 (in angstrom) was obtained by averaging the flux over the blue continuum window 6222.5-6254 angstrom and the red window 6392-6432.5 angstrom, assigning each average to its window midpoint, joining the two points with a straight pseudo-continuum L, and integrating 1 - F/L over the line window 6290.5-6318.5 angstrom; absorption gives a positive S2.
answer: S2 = -1.7 angstrom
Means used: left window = 2.69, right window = 3.53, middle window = 3.19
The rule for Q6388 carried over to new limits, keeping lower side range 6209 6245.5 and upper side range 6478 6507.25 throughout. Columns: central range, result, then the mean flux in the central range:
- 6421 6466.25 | -0.02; 3.61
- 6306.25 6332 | -0.09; 3.32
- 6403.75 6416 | -0.05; 3.58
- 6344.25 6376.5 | -0.07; 3.43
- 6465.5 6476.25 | -0.03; 3.75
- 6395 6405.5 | -0.02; 3.42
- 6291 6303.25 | -0.05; 3.12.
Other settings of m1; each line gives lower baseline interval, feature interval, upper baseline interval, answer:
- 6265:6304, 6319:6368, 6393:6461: -2.5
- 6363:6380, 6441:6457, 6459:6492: 0.1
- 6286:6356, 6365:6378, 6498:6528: 0.4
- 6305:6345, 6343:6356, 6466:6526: -0.5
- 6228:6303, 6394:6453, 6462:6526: -0.8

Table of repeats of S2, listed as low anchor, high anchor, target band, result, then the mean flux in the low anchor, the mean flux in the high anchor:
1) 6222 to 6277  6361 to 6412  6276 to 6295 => -1.00 angstrom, 2.76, 3.34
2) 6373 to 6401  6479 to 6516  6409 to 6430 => -1.16 angstrom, 3.27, 3.76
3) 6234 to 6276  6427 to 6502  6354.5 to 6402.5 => -0.05 angstrom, 2.8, 3.67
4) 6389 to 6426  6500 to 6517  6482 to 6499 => 0.34 angstrom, 3.48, 3.83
